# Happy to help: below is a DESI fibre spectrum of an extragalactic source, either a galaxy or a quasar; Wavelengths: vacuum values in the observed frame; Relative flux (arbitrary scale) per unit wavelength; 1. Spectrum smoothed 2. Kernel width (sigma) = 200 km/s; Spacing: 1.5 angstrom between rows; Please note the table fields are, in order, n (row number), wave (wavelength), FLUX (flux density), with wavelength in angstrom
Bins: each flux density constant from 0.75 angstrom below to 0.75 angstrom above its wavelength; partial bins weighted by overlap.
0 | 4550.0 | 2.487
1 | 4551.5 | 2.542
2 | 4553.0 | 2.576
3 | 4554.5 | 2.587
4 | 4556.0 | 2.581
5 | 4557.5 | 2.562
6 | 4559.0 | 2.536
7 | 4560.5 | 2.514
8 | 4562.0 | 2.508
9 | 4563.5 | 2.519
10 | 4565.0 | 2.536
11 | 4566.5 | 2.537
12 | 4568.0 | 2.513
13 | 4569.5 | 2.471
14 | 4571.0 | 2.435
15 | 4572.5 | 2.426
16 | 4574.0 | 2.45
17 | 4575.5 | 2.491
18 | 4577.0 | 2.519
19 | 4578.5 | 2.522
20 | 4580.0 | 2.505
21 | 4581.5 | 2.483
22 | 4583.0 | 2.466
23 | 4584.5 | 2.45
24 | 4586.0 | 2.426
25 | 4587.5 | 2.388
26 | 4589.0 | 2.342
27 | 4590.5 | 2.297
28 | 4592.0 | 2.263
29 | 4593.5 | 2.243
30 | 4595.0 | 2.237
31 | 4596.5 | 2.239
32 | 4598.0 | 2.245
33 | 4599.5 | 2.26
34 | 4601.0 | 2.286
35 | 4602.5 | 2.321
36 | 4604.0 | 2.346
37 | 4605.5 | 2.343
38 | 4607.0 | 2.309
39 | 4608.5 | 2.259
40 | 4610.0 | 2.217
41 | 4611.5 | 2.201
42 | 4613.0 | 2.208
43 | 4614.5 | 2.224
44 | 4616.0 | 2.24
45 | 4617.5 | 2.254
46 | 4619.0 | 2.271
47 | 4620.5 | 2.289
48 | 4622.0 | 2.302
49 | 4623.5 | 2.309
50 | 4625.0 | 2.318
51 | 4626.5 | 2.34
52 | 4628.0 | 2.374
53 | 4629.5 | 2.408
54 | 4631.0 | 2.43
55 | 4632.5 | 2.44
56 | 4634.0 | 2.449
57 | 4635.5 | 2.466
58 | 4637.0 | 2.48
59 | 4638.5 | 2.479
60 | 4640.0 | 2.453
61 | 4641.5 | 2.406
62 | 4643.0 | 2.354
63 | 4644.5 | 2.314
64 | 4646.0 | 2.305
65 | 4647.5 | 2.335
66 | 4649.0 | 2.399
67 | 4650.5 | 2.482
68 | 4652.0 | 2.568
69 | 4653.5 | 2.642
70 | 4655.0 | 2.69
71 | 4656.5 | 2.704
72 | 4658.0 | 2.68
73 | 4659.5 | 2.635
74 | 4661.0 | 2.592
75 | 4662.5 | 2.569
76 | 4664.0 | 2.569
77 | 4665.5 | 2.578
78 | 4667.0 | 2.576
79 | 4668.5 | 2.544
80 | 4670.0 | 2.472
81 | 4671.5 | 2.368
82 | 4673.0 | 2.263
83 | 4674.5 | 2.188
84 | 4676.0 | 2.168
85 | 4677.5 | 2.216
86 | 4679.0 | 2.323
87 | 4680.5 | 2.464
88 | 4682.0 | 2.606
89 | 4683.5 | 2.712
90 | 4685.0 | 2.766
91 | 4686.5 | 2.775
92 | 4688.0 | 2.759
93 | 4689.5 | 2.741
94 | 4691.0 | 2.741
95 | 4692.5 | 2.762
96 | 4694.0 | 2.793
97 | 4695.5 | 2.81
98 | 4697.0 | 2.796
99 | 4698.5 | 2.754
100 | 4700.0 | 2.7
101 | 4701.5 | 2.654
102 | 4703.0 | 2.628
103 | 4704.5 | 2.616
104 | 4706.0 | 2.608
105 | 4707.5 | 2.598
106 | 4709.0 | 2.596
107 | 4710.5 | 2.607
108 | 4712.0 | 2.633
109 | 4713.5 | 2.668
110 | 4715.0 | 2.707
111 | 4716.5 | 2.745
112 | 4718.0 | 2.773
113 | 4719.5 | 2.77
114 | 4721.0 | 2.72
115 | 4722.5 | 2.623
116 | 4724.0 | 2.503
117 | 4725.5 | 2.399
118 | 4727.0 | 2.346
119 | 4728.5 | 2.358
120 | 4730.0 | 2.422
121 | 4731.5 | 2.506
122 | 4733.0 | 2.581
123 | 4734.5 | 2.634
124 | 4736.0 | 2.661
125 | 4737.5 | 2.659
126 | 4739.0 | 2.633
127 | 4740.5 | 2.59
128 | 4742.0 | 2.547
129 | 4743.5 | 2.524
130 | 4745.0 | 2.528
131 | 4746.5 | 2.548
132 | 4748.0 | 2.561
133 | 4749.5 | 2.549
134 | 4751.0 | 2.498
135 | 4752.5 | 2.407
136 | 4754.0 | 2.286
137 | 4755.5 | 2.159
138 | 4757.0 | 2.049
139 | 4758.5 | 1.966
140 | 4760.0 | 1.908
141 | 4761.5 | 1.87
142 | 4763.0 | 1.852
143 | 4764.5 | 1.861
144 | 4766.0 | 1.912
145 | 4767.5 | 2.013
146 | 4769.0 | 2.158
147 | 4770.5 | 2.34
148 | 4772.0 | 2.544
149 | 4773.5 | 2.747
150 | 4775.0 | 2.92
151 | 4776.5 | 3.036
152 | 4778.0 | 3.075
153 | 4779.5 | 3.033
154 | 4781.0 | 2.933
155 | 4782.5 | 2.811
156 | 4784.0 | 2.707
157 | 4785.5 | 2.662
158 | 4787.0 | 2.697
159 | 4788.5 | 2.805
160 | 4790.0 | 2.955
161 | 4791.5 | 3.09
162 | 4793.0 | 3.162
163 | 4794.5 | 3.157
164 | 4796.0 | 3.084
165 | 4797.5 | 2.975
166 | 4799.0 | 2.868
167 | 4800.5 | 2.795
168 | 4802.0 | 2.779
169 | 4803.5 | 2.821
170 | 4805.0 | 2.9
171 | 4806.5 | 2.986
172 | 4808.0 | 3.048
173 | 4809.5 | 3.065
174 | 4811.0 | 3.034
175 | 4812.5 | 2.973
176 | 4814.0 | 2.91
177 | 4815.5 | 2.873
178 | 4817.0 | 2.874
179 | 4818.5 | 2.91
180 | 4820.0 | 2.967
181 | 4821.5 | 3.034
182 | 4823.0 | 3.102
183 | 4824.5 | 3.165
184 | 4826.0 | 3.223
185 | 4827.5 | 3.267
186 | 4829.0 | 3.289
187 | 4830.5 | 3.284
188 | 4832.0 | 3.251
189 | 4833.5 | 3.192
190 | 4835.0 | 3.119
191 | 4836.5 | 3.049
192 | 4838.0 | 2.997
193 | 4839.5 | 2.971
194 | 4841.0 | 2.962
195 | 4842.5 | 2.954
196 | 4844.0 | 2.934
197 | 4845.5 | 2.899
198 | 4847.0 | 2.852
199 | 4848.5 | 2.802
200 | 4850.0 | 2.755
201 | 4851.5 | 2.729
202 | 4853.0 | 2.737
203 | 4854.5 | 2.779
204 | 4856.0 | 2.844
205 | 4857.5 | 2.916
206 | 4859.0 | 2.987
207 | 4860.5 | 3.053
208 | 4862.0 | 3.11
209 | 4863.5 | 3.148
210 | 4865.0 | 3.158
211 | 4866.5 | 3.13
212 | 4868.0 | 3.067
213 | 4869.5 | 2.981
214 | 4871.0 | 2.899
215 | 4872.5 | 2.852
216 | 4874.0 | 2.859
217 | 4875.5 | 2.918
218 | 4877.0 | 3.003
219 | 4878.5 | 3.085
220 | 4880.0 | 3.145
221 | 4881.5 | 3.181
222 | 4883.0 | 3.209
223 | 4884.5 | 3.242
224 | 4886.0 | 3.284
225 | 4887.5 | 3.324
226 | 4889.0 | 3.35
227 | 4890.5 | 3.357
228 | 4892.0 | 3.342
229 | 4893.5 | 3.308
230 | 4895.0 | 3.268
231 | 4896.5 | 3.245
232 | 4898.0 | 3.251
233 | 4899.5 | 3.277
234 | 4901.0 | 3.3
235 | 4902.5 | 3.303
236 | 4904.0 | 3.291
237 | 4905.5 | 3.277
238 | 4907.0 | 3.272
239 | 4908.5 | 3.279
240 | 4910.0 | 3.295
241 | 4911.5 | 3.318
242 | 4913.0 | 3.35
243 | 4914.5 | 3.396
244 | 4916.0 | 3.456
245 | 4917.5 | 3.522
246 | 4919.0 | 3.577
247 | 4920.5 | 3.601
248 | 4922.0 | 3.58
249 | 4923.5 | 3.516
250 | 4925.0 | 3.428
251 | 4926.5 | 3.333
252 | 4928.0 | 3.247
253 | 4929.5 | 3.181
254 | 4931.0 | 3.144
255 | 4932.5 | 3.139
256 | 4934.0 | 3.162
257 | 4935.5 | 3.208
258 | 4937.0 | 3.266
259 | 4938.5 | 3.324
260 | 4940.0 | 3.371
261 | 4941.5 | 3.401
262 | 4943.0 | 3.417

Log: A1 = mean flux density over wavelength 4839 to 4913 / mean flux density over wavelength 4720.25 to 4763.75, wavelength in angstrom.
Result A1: 1.28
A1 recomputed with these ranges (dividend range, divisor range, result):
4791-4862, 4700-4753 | 1.16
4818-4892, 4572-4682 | 1.27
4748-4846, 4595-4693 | 1.14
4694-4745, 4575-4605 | 1.11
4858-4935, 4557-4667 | 1.34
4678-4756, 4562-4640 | 1.10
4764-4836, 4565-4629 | 1.23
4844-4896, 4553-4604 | 1.25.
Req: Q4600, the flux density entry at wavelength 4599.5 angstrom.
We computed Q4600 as 2.26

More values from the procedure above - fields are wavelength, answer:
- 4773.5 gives 2.747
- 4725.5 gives 2.399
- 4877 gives 3.003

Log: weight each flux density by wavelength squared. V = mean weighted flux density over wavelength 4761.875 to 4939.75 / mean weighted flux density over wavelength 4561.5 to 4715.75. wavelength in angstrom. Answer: 1.35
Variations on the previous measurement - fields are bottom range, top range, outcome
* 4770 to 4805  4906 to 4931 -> 1.24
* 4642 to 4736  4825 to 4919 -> 1.31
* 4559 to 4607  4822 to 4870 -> 1.40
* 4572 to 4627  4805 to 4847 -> 1.44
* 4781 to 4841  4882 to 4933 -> 1.16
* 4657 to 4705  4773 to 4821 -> 1.19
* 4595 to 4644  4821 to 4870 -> 1.43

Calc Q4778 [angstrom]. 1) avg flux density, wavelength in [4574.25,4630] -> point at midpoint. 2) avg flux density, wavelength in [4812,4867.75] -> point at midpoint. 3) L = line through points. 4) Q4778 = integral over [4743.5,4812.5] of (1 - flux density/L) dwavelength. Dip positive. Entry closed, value 5.0 angstrom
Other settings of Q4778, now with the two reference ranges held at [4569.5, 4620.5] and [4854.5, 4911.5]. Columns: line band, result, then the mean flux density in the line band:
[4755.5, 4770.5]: 4.4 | 1.98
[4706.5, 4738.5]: 1.2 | 2.6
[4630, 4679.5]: 1.0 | 2.46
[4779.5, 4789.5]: 0.3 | 2.79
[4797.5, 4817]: 0.1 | 2.92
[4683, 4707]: -0.9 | 2.72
